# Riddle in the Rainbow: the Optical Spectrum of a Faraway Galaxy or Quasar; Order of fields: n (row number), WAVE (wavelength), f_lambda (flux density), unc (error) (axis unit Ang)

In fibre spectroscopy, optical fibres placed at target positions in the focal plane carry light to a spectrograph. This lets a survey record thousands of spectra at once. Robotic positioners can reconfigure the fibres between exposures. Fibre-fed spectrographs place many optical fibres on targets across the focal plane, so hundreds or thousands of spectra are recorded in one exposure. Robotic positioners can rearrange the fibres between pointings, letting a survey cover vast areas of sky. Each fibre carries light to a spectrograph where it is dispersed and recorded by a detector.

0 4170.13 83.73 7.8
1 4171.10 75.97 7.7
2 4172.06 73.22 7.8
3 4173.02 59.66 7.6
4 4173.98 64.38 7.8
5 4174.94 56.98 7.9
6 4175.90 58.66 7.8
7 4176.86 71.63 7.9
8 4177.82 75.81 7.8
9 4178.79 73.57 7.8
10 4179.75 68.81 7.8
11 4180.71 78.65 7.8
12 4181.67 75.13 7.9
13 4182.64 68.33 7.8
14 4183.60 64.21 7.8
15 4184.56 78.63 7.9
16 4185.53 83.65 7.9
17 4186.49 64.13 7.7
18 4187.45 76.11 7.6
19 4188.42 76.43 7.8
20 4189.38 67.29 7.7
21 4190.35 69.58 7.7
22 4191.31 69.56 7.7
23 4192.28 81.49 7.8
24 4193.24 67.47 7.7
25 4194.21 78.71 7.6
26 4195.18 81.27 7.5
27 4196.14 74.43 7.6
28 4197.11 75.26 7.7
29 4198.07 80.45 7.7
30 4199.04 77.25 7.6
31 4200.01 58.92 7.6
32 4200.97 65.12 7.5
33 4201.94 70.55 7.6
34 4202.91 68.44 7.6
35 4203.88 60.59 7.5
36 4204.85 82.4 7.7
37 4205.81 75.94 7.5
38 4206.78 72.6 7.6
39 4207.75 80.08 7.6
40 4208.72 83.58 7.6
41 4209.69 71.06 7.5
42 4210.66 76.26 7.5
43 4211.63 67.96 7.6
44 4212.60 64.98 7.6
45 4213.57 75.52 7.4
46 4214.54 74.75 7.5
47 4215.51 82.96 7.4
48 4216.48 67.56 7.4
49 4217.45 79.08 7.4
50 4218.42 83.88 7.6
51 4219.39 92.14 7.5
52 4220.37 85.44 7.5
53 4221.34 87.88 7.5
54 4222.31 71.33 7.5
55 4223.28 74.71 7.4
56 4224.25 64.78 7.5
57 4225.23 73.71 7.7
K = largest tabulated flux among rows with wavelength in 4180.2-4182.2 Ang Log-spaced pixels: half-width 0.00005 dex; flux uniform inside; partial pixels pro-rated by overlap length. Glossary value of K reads 78.65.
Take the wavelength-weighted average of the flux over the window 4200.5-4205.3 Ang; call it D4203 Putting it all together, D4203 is 69.2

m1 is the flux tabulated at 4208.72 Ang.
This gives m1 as 83.58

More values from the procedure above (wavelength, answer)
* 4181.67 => 75.13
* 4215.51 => 82.96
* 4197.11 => 75.26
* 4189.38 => 67.29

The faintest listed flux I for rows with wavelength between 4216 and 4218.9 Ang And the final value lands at 67.56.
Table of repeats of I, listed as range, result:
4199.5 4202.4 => 58.92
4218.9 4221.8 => 85.44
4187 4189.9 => 67.29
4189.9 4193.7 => 67.47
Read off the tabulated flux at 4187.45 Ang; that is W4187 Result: 76.11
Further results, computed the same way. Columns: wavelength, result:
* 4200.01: 58.92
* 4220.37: 85.44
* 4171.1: 75.97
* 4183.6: 64.21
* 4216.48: 67.56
